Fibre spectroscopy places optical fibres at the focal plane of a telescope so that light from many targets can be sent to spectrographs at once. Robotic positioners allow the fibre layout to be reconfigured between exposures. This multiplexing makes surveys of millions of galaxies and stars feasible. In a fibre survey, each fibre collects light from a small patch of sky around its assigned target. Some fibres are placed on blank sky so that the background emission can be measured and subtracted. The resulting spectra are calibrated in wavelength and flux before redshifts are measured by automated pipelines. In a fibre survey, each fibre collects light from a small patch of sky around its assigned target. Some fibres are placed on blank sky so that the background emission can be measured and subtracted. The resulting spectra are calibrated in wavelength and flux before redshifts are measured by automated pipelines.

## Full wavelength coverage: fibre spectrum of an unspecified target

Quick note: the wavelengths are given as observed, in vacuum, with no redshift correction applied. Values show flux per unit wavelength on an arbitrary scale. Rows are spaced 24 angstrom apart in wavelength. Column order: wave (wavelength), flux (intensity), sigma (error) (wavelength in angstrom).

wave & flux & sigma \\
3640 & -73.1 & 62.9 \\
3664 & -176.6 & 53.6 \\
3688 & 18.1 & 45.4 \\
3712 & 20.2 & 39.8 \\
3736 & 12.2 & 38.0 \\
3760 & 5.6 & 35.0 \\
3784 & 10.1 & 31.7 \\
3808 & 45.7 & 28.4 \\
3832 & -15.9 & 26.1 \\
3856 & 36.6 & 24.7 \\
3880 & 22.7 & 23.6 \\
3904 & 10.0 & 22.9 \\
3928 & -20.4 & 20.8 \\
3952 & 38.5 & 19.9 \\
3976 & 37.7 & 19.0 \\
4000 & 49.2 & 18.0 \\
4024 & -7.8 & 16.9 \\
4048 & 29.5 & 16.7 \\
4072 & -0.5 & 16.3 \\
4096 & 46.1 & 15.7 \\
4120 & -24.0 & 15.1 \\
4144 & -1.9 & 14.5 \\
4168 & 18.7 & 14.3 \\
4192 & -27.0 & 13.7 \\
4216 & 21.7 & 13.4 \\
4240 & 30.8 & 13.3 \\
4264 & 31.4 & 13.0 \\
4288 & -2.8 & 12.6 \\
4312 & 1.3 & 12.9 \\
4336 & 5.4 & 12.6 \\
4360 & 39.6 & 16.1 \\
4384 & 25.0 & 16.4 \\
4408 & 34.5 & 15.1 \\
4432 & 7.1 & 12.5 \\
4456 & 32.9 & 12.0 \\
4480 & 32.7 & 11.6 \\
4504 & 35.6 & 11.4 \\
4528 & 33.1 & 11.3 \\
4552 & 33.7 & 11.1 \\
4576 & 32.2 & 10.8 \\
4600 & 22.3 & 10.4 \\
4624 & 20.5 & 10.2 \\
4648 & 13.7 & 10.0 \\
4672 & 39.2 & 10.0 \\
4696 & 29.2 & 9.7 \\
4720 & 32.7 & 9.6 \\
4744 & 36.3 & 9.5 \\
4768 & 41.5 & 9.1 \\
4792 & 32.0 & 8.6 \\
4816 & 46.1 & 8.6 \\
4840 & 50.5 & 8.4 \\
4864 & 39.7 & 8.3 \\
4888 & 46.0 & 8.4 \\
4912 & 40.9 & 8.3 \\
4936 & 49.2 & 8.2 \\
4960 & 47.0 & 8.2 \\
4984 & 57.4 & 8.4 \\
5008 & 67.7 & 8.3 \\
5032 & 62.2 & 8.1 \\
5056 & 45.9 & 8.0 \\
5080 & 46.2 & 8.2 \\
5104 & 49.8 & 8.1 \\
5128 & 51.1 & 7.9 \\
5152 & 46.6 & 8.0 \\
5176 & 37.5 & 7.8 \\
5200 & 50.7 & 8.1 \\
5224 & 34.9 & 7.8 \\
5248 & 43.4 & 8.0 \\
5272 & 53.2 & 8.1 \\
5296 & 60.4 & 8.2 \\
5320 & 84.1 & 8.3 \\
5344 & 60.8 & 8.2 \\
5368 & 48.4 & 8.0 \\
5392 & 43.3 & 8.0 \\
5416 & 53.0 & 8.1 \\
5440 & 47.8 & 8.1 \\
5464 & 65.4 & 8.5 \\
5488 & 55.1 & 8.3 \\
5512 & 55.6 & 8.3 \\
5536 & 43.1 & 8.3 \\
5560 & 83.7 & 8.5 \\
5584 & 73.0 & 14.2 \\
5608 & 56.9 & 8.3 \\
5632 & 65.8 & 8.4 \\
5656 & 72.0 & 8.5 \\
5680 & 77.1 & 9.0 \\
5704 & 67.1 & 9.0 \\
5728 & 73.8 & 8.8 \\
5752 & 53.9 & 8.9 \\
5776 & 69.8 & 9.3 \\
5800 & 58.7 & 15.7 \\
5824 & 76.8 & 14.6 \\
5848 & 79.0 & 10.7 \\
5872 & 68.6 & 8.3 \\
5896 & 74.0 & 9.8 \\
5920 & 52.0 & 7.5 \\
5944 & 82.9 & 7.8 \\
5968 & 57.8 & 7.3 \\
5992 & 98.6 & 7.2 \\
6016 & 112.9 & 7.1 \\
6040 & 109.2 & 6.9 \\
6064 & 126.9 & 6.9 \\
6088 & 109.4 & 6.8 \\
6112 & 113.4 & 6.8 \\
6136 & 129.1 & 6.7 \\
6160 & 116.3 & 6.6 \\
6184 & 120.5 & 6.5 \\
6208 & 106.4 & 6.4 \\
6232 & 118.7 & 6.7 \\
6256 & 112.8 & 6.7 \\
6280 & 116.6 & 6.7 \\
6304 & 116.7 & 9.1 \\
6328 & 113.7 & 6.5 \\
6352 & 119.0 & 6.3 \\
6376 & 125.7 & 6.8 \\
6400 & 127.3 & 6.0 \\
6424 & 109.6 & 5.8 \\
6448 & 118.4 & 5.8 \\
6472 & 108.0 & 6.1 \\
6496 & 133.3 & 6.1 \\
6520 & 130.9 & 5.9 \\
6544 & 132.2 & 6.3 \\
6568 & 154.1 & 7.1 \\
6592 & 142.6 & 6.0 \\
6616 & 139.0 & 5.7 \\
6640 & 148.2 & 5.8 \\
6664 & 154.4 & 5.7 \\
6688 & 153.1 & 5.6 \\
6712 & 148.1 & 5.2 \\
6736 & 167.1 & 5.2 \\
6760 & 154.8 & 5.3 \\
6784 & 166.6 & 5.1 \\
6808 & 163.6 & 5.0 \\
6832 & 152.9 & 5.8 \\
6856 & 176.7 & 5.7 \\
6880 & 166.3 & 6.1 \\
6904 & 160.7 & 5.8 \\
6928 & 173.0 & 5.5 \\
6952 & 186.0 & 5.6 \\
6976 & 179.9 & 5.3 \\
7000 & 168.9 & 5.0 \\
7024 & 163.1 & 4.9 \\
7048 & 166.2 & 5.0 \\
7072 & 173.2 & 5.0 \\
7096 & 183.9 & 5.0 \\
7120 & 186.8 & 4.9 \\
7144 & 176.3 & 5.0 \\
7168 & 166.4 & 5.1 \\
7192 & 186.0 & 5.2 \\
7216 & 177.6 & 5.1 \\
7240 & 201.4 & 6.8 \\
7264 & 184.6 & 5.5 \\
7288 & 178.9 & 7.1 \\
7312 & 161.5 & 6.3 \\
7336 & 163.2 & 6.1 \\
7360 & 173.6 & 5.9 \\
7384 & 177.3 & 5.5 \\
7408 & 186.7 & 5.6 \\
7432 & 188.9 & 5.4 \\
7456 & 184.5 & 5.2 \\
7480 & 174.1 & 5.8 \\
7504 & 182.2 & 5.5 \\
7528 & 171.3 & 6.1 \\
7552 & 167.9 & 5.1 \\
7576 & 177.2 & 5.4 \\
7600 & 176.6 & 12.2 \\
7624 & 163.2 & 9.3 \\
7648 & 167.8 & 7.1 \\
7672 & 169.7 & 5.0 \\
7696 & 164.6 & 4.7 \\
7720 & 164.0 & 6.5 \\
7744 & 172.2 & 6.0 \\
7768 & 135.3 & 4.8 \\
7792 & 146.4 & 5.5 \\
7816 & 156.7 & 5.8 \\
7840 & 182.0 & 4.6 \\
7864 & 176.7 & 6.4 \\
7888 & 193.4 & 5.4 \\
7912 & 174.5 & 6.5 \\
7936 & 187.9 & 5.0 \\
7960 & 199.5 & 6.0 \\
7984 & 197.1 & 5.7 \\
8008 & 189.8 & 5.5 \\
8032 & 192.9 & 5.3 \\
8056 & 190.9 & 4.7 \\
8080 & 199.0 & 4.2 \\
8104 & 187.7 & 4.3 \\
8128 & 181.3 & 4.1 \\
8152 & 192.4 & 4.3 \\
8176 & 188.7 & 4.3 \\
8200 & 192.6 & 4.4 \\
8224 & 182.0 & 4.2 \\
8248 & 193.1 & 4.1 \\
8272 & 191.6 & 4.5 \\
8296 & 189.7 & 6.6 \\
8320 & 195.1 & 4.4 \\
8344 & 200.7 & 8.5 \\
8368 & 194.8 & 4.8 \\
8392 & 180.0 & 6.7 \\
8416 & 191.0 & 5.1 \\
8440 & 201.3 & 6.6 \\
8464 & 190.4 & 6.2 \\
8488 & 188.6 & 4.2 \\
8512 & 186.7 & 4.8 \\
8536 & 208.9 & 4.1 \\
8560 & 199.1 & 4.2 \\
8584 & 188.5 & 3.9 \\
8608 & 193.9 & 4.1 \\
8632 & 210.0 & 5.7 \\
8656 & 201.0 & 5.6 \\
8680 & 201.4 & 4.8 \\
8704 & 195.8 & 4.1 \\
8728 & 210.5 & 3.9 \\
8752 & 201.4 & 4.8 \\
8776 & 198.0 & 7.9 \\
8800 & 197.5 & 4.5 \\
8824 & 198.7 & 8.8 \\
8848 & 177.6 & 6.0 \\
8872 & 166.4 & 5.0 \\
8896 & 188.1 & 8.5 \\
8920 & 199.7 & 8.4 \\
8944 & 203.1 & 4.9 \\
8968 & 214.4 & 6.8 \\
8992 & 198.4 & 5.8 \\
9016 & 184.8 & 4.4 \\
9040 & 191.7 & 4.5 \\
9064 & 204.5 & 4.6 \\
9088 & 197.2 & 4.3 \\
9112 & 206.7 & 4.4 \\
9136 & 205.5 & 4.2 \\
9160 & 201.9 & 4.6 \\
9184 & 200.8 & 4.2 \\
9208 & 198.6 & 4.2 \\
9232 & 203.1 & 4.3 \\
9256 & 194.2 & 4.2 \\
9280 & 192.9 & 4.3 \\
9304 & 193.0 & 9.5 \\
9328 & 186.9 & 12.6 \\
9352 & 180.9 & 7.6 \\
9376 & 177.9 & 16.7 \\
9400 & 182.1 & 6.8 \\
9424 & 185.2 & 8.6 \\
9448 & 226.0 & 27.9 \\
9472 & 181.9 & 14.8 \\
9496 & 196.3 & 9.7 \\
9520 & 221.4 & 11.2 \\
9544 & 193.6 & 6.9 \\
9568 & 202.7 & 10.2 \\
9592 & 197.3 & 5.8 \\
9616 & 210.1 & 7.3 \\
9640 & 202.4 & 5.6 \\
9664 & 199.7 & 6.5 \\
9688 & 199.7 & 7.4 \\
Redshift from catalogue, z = 0.503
